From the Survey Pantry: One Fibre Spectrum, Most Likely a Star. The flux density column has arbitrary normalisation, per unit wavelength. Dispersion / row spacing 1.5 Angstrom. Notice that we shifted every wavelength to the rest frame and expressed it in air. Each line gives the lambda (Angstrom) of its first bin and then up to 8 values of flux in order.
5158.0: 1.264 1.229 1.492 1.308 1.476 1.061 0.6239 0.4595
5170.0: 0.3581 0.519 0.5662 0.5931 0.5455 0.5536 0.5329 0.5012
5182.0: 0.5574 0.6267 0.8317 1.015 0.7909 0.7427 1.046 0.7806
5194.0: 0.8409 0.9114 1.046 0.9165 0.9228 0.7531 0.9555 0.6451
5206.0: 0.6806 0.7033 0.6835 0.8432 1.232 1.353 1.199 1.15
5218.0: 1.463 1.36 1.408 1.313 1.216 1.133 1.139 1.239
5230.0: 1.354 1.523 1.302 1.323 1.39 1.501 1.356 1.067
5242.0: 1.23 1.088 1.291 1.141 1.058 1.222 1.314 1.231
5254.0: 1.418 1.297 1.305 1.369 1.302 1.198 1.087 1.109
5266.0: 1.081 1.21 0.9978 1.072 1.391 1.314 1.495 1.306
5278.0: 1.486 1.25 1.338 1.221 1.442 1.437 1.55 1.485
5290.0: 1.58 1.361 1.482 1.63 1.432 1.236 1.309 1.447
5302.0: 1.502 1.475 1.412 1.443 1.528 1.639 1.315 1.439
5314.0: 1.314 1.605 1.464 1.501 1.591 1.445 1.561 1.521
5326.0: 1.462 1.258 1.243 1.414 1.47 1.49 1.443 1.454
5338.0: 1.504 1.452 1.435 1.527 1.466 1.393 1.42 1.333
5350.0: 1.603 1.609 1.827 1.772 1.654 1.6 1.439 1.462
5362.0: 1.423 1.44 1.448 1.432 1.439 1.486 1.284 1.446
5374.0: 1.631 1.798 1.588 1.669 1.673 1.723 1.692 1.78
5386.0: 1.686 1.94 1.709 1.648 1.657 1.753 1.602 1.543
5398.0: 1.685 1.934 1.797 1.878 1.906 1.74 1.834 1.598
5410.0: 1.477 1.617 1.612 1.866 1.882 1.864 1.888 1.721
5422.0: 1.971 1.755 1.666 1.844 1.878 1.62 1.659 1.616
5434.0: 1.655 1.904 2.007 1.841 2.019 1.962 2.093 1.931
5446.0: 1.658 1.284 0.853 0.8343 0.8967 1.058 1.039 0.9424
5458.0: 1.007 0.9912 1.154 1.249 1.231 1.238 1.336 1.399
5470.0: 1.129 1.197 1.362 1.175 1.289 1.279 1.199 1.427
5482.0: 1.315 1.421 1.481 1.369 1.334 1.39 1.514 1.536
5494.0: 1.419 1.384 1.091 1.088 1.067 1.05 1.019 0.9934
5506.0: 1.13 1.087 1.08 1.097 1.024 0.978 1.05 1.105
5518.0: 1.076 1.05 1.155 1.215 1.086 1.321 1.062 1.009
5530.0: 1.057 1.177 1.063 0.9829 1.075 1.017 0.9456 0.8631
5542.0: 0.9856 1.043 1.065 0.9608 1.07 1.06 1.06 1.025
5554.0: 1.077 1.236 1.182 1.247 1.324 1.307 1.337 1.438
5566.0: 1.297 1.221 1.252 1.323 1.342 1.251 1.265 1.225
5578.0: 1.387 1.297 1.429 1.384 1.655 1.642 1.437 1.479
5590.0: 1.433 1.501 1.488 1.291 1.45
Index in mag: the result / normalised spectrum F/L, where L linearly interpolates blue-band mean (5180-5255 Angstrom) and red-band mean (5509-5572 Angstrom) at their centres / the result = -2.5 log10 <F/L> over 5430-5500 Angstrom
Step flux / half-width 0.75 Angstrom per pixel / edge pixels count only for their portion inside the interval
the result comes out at -0.23 mag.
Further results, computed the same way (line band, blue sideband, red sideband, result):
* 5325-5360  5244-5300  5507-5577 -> -0.18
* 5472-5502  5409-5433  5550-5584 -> 0.17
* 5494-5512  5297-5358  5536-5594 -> 0.18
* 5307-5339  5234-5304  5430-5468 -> -0.09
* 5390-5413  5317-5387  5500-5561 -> -0.22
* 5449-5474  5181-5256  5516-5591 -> 0.05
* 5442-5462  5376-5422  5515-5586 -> 0.26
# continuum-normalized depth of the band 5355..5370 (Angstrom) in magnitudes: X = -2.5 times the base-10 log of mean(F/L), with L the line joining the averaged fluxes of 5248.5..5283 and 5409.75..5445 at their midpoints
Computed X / 0.072 mag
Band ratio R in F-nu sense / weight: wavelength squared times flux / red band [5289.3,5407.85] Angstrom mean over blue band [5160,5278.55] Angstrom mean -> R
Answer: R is 1.53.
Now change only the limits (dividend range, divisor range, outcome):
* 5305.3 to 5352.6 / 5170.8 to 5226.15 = 1.73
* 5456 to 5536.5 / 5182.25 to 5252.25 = 1.21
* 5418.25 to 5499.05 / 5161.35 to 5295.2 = 1.41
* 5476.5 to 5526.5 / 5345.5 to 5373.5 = 0.84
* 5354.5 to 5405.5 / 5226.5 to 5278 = 1.36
